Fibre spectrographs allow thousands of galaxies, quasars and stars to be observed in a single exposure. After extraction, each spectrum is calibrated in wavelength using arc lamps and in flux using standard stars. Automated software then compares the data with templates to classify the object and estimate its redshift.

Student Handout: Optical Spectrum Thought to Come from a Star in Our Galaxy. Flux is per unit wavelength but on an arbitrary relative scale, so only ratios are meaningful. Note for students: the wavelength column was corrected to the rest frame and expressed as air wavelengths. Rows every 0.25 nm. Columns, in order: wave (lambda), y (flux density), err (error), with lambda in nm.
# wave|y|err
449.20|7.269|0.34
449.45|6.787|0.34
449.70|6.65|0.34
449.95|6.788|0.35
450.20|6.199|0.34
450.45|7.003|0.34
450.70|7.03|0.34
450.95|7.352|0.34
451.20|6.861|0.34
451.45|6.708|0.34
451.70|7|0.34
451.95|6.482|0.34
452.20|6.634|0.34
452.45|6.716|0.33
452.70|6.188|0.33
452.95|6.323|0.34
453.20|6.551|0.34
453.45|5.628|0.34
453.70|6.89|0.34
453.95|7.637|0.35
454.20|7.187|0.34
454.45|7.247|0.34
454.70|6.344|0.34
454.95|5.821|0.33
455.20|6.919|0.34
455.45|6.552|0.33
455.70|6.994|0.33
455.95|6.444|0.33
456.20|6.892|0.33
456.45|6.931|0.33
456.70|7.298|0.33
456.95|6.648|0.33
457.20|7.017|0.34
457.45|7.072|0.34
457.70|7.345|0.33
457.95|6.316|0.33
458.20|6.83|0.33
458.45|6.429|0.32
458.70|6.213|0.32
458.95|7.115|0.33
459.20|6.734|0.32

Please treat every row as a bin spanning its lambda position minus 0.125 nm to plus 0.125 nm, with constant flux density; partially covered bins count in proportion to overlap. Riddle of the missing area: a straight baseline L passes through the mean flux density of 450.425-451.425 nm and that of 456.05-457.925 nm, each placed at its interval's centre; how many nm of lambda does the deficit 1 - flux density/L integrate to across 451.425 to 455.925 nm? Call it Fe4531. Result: 0.23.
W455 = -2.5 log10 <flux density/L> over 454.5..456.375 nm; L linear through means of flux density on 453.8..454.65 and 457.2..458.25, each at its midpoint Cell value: 0.08 mag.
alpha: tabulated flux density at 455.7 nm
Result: 6.994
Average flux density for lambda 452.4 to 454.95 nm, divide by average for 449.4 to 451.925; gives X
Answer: 0.97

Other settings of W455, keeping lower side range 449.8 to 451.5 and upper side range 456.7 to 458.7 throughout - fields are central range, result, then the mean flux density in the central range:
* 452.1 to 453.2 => 0.06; 6.47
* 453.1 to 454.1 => 0.02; 6.69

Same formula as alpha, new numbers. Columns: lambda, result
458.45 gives 6.429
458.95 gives 7.115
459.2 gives 6.734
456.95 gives 6.648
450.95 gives 7.352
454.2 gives 7.187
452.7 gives 6.188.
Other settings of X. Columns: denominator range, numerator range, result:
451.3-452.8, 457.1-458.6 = 1.03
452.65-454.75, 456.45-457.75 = 1.05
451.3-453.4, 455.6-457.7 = 1.06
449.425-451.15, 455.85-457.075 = 1.00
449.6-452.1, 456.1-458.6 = 1.01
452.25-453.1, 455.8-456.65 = 1.06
